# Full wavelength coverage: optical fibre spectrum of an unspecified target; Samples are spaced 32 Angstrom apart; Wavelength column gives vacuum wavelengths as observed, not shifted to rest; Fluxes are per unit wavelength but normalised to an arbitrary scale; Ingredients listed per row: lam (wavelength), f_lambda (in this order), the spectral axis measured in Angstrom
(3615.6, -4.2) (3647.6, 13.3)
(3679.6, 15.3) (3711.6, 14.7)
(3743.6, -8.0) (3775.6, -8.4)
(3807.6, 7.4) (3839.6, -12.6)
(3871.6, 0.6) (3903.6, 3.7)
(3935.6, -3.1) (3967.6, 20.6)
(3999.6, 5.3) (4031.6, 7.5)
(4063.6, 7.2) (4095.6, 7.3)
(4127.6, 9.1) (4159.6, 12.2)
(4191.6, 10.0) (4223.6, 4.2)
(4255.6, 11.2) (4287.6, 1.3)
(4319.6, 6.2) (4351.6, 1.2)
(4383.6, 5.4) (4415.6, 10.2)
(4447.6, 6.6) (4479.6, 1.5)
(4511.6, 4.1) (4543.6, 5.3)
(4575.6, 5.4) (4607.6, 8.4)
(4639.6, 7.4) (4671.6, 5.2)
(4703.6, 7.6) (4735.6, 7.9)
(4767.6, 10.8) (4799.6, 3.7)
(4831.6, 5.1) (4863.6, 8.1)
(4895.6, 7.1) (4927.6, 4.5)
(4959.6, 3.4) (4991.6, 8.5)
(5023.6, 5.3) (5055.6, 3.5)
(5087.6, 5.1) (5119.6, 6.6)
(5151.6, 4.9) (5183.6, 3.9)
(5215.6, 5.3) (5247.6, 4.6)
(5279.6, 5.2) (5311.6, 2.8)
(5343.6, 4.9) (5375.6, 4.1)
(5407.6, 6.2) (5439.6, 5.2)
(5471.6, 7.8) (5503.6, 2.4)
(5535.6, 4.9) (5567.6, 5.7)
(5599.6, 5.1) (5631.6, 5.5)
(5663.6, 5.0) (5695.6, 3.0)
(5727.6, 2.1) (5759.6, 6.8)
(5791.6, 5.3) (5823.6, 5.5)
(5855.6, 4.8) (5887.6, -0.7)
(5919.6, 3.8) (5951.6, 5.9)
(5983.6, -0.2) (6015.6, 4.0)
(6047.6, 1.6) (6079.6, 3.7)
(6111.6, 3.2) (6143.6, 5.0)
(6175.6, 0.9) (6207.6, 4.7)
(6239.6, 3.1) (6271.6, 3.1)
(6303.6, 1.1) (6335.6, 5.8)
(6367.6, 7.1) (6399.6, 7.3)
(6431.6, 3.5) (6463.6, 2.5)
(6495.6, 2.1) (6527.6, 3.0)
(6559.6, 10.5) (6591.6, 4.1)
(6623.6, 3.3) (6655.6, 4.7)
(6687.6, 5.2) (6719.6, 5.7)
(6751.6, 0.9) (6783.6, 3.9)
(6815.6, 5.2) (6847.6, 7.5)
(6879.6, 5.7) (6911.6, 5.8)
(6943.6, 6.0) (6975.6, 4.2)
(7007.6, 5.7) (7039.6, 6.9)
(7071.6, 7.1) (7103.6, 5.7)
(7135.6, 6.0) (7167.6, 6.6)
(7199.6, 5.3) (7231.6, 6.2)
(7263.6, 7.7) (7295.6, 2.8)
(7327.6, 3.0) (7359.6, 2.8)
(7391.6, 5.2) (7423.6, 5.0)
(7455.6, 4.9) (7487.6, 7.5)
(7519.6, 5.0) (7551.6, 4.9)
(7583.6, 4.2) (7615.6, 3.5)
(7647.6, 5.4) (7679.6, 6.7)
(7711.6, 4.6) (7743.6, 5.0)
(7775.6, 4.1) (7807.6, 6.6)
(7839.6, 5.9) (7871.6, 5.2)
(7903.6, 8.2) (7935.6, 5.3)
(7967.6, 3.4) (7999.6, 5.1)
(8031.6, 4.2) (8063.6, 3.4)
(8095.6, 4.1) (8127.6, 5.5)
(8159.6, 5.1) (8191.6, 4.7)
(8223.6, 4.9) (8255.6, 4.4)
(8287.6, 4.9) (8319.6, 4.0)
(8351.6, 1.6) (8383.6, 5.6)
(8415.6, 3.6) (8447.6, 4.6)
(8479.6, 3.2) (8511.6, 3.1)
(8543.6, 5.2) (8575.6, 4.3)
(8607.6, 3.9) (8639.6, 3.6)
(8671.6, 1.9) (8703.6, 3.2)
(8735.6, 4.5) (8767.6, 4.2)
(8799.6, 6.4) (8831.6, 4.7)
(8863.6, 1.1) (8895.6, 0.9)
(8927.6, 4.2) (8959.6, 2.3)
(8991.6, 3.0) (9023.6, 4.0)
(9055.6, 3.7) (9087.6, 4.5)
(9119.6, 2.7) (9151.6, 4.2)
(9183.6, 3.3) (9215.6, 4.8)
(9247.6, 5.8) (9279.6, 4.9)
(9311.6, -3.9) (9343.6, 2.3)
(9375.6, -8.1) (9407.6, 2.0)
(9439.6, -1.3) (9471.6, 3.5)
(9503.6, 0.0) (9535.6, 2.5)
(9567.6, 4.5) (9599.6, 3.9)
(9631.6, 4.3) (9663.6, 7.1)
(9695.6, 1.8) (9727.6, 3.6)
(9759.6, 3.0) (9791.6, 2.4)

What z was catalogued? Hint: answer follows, 0.760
